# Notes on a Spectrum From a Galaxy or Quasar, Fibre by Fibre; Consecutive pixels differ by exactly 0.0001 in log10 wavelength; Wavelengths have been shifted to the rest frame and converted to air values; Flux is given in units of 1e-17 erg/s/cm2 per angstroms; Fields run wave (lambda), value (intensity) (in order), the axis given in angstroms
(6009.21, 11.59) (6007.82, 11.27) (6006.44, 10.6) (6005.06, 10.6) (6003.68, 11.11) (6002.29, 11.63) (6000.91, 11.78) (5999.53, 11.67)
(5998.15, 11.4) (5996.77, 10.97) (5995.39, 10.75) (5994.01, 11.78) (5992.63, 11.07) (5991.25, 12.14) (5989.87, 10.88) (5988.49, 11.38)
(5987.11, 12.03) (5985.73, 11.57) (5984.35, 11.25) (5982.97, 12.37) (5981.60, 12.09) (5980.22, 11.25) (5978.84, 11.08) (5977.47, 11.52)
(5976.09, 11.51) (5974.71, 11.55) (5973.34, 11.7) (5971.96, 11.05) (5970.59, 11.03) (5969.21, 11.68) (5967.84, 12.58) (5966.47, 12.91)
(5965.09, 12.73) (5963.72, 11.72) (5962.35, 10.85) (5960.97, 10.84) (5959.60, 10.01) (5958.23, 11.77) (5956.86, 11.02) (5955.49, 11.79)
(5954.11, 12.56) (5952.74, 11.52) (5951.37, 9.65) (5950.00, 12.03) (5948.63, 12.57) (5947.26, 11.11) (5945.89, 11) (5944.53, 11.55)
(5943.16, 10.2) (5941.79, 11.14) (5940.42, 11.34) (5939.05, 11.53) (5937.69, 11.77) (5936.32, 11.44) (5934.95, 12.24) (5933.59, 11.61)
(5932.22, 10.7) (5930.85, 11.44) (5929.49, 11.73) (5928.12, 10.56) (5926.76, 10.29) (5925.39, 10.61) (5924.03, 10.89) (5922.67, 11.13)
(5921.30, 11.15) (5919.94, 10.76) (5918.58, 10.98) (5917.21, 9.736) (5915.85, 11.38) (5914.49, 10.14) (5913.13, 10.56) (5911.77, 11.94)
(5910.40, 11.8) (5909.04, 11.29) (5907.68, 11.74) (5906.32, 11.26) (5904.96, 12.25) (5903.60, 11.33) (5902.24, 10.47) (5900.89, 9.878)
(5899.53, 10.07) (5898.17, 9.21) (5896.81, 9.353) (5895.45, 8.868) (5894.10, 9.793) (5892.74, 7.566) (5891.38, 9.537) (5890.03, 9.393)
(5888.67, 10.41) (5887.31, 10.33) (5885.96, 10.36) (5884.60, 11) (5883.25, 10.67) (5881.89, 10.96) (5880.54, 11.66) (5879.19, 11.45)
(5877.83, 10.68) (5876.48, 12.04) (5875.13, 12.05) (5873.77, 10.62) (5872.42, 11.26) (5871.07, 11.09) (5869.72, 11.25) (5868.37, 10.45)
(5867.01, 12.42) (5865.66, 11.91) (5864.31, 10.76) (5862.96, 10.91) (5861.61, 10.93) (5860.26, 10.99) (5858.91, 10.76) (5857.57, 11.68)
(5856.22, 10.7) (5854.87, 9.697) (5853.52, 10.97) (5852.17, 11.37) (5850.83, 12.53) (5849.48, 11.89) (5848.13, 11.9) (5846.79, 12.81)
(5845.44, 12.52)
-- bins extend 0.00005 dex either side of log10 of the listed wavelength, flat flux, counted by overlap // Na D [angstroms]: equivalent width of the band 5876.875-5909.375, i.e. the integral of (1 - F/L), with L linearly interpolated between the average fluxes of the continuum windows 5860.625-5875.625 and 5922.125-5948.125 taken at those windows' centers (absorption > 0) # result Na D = 2.34 angstroms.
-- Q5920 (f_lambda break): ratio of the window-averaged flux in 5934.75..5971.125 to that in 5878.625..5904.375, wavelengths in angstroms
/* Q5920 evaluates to 1.14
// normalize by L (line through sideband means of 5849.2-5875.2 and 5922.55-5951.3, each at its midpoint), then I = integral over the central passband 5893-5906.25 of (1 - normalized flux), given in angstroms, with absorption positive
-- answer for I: 1.31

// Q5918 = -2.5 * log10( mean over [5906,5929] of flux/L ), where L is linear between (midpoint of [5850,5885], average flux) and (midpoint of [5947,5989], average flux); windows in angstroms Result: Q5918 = 0.04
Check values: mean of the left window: 11.2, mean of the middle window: 11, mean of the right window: 11.6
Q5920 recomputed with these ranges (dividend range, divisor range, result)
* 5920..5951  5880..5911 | 1.08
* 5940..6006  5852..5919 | 1.07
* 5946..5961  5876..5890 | 1.05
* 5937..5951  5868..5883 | 1.01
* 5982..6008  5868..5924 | 1.07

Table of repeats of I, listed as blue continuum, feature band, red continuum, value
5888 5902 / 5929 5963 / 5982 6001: -2.6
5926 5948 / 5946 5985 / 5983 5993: -0.5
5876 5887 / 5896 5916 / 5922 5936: 0.5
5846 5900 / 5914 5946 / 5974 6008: 0.1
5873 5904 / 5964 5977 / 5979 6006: -0.7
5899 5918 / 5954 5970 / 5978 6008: -0.6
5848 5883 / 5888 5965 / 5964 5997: 3.7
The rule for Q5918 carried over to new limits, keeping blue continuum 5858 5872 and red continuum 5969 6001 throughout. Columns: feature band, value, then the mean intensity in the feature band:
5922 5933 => 0.04 mag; 10.9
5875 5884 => -0.01 mag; 11.3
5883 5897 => 0.15 mag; 9.74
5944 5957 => -0.01 mag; 11.5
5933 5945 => -0.01 mag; 11.4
